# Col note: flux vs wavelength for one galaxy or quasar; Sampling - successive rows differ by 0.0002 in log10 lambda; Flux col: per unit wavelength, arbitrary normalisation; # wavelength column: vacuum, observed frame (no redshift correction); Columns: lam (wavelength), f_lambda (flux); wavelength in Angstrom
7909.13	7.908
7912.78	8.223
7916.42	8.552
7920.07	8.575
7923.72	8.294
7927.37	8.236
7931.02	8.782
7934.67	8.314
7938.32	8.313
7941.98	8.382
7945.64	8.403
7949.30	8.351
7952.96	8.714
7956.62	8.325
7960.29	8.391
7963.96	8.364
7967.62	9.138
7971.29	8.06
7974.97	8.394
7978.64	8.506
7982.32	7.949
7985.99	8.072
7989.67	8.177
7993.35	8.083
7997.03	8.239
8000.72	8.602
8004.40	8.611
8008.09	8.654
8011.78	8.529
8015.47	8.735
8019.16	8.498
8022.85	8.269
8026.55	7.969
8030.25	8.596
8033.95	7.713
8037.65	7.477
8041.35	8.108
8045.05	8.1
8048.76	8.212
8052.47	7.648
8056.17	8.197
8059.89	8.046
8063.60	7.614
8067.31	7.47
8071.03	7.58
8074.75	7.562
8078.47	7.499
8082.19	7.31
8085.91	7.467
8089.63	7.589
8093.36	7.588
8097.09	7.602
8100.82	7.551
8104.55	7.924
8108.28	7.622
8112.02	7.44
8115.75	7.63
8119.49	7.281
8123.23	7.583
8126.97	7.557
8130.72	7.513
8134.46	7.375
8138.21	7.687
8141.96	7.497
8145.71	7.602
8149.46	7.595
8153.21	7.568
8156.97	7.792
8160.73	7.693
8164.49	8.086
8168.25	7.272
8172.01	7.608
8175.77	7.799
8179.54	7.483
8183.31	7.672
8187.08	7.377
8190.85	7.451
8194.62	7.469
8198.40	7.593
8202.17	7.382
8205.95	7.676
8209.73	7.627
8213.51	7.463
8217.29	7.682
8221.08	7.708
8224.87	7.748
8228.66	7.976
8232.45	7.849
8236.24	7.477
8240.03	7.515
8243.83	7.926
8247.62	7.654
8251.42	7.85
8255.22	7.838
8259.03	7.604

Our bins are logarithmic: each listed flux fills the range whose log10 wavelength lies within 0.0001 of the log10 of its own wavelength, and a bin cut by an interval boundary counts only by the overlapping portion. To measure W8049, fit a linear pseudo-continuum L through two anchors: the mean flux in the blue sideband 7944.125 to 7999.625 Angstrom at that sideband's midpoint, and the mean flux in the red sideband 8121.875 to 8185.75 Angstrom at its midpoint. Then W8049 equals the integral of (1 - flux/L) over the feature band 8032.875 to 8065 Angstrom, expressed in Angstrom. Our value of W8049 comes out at 0.5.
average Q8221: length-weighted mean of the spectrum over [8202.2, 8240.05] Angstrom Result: 7.67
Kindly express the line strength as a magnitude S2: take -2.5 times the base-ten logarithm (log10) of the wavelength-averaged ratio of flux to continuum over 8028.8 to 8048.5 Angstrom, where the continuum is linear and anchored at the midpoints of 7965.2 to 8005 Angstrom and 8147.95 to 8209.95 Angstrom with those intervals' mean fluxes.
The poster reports 0.02 mag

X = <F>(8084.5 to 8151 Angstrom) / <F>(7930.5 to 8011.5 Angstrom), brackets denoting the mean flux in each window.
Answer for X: 0.90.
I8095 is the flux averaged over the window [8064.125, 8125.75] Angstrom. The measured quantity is 7.55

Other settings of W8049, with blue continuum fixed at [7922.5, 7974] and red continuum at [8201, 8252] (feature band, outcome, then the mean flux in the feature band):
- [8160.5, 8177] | 0.3 Angstrom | 7.69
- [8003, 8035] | -0.6 Angstrom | 8.41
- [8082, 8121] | 2.2 Angstrom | 7.56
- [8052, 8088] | 2.1 Angstrom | 7.64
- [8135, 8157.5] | 0.9 Angstrom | 7.6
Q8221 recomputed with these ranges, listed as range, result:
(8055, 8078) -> 7.71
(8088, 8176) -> 7.6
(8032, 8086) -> 7.74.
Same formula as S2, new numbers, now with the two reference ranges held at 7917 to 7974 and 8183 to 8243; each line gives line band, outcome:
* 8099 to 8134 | 0.05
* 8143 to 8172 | 0.02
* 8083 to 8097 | 0.06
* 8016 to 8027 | -0.02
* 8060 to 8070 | 0.06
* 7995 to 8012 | -0.03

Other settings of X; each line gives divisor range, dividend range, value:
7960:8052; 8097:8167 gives 0.92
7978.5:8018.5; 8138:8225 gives 0.91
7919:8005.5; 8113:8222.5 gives 0.90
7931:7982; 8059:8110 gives 0.90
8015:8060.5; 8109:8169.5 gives 0.94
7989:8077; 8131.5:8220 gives 0.94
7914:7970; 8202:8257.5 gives 0.91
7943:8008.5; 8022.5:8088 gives 0.93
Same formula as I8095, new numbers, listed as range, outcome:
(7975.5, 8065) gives 8.2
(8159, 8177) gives 7.69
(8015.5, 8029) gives 8.33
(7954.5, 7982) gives 8.43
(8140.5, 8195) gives 7.6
